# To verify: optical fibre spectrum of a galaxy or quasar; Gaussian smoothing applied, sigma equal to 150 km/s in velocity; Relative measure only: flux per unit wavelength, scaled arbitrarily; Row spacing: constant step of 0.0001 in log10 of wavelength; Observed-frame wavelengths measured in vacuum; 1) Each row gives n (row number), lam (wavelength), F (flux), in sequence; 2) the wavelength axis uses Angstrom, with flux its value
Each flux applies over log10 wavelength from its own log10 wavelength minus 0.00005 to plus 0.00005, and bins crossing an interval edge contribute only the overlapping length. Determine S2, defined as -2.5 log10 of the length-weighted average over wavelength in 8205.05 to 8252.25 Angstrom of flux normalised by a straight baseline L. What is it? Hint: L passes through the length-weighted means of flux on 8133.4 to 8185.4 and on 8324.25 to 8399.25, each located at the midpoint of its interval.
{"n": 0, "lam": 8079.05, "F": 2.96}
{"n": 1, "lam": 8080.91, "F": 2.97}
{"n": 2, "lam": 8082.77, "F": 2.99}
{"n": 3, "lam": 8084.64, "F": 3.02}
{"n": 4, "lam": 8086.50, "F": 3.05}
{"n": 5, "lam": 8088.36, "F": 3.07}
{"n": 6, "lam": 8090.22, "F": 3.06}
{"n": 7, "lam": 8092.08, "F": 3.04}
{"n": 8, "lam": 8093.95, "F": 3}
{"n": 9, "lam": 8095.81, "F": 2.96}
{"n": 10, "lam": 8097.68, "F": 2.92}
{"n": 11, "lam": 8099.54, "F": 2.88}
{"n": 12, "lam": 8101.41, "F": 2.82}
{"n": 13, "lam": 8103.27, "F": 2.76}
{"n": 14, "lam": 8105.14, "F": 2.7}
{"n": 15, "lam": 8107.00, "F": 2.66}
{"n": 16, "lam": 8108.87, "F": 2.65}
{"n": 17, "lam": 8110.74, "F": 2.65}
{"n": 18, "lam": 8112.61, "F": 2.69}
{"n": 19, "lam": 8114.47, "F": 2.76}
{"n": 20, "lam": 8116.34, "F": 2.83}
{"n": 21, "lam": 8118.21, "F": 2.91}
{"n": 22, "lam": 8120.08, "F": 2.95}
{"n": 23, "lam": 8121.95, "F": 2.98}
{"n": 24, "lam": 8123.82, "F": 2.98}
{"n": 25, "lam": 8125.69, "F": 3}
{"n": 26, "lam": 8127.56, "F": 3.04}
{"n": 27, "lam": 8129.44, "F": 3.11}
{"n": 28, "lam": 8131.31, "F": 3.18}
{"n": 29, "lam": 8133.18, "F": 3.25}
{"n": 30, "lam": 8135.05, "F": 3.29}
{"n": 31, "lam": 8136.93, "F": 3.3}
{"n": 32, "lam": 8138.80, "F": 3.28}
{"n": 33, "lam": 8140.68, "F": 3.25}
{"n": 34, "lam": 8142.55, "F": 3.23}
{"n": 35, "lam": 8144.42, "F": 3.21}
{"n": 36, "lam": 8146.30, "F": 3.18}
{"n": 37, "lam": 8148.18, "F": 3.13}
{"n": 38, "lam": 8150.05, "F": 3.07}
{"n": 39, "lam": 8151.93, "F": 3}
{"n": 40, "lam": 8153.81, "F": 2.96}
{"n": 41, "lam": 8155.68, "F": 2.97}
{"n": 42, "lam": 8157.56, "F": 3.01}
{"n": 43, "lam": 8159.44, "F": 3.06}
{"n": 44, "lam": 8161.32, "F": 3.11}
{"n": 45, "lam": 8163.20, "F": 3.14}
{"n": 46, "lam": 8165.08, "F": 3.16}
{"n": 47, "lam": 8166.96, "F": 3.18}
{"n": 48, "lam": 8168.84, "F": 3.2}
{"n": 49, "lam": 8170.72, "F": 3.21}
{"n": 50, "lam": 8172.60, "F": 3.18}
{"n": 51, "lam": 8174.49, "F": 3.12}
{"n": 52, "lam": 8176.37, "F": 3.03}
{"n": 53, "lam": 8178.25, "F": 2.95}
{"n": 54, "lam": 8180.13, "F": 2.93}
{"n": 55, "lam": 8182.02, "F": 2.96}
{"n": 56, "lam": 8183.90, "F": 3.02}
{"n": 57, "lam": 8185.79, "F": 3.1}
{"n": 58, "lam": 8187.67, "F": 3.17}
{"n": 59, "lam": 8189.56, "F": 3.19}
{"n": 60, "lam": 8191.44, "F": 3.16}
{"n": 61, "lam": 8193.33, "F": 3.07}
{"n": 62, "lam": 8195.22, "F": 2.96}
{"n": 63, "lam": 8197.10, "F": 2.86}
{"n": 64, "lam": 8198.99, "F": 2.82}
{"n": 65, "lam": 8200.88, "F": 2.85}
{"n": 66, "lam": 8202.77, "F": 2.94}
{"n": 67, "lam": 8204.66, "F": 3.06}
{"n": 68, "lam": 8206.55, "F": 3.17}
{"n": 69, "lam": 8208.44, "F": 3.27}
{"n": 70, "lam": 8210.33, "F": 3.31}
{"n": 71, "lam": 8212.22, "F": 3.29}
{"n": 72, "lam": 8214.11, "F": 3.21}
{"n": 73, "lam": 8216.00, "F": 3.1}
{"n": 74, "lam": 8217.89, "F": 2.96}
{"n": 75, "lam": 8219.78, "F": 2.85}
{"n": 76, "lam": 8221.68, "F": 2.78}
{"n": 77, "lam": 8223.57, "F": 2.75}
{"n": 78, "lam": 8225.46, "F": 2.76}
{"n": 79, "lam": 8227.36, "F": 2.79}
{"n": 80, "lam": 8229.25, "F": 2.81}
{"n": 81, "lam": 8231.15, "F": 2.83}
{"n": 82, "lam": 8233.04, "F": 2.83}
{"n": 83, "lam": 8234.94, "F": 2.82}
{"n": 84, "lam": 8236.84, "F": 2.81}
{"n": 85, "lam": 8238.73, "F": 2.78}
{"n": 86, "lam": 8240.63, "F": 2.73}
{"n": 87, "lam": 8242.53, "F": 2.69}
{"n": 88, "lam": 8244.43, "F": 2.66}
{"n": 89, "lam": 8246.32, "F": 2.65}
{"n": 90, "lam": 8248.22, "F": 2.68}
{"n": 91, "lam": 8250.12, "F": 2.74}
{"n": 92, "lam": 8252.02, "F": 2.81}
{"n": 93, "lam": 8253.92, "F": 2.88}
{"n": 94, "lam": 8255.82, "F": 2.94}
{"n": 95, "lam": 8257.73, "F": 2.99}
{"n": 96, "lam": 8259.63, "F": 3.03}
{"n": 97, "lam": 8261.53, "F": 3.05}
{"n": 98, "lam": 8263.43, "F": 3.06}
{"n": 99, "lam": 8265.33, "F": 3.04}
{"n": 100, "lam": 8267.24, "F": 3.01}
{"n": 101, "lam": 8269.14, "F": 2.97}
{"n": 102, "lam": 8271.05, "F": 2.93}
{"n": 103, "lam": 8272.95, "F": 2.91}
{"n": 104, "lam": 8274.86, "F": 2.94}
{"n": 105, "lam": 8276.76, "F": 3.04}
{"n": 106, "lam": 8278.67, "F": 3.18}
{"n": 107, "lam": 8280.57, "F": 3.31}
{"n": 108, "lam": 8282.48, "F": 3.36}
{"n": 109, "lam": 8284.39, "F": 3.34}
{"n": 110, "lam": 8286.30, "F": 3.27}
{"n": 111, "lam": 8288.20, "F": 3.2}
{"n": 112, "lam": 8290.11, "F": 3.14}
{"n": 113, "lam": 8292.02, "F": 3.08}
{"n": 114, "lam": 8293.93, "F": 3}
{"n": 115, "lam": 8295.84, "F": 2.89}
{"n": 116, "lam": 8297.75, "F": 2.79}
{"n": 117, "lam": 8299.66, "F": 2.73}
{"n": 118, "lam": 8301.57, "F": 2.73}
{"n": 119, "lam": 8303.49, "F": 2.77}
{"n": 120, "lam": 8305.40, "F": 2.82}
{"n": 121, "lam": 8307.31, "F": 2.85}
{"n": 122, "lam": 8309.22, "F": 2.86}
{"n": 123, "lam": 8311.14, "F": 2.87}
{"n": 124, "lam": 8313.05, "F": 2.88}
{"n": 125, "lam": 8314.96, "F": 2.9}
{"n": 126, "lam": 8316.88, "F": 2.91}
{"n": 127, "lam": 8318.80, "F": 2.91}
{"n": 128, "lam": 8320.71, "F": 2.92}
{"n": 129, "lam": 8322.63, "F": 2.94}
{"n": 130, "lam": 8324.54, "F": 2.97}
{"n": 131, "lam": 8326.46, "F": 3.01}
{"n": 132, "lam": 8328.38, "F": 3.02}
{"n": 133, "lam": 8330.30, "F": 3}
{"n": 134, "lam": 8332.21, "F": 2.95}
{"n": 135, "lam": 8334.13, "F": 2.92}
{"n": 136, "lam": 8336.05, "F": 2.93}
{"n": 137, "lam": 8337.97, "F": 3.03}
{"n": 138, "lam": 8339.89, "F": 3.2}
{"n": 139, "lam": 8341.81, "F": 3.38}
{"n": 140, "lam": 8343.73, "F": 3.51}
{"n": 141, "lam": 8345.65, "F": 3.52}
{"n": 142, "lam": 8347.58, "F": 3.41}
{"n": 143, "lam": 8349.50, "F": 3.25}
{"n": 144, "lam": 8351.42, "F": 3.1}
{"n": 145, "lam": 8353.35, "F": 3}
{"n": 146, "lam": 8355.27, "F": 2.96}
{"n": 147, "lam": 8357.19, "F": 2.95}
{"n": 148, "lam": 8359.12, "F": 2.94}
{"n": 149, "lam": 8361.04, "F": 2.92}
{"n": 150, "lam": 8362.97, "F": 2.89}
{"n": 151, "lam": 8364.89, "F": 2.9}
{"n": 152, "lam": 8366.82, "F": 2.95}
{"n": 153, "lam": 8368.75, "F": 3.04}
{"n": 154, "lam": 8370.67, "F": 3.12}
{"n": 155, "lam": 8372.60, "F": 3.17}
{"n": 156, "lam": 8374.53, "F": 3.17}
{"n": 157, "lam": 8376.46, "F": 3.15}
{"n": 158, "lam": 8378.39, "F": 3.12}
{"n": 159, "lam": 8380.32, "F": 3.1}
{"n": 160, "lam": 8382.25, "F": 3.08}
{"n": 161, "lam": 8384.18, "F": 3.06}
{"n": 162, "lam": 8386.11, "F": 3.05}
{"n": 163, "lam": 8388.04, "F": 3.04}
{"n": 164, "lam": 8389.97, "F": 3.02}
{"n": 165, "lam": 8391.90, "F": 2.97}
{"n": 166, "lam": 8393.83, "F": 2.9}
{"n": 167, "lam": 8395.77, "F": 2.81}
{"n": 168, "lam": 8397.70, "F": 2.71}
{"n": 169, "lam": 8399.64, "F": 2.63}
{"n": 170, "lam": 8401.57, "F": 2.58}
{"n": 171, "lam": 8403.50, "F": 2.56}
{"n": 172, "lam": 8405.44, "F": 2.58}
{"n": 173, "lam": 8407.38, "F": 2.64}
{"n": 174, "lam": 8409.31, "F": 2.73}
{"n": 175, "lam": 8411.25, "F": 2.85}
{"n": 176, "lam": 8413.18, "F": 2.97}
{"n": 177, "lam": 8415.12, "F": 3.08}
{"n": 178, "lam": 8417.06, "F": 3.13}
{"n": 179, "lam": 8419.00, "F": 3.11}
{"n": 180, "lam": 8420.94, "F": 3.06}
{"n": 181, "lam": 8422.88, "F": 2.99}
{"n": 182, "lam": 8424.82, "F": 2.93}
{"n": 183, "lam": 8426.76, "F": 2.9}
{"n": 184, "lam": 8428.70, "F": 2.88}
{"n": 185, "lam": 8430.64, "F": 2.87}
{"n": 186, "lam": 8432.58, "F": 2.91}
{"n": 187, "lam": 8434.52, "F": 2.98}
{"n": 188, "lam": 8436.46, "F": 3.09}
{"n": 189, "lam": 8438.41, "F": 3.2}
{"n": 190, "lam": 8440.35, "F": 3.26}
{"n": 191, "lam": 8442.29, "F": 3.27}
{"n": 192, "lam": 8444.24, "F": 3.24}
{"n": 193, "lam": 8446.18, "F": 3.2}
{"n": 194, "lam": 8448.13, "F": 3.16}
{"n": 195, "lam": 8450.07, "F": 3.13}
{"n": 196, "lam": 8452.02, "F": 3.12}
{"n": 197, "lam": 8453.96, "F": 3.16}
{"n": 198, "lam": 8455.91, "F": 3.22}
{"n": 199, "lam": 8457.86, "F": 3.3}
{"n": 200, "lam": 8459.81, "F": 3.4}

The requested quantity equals 0.08 mag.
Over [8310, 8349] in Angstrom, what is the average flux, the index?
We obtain 3.06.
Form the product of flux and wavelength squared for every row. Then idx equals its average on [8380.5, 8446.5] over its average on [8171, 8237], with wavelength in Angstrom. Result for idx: 1.04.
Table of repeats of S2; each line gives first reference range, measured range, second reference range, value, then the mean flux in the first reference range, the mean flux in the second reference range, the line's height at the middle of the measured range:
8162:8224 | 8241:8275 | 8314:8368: 0.06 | 3.06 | 3.05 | 3.05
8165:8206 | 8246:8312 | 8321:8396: 0.03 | 3.05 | 3.06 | 3.06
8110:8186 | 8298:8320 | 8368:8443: 0.06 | 3.06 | 2.97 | 3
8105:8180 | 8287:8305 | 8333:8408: 0.03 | 3.04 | 3.01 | 3.02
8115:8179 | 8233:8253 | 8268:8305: 0.12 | 3.1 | 3.03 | 3.05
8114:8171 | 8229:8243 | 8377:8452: 0.10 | 3.1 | 2.97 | 3.05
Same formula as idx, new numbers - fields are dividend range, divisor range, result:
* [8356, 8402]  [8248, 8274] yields 1.04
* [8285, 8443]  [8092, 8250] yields 1.05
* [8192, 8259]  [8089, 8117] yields 1.06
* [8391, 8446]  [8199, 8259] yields 1.06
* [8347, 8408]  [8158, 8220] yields 1.01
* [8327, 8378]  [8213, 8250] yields 1.13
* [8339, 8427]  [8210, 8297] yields 1.05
